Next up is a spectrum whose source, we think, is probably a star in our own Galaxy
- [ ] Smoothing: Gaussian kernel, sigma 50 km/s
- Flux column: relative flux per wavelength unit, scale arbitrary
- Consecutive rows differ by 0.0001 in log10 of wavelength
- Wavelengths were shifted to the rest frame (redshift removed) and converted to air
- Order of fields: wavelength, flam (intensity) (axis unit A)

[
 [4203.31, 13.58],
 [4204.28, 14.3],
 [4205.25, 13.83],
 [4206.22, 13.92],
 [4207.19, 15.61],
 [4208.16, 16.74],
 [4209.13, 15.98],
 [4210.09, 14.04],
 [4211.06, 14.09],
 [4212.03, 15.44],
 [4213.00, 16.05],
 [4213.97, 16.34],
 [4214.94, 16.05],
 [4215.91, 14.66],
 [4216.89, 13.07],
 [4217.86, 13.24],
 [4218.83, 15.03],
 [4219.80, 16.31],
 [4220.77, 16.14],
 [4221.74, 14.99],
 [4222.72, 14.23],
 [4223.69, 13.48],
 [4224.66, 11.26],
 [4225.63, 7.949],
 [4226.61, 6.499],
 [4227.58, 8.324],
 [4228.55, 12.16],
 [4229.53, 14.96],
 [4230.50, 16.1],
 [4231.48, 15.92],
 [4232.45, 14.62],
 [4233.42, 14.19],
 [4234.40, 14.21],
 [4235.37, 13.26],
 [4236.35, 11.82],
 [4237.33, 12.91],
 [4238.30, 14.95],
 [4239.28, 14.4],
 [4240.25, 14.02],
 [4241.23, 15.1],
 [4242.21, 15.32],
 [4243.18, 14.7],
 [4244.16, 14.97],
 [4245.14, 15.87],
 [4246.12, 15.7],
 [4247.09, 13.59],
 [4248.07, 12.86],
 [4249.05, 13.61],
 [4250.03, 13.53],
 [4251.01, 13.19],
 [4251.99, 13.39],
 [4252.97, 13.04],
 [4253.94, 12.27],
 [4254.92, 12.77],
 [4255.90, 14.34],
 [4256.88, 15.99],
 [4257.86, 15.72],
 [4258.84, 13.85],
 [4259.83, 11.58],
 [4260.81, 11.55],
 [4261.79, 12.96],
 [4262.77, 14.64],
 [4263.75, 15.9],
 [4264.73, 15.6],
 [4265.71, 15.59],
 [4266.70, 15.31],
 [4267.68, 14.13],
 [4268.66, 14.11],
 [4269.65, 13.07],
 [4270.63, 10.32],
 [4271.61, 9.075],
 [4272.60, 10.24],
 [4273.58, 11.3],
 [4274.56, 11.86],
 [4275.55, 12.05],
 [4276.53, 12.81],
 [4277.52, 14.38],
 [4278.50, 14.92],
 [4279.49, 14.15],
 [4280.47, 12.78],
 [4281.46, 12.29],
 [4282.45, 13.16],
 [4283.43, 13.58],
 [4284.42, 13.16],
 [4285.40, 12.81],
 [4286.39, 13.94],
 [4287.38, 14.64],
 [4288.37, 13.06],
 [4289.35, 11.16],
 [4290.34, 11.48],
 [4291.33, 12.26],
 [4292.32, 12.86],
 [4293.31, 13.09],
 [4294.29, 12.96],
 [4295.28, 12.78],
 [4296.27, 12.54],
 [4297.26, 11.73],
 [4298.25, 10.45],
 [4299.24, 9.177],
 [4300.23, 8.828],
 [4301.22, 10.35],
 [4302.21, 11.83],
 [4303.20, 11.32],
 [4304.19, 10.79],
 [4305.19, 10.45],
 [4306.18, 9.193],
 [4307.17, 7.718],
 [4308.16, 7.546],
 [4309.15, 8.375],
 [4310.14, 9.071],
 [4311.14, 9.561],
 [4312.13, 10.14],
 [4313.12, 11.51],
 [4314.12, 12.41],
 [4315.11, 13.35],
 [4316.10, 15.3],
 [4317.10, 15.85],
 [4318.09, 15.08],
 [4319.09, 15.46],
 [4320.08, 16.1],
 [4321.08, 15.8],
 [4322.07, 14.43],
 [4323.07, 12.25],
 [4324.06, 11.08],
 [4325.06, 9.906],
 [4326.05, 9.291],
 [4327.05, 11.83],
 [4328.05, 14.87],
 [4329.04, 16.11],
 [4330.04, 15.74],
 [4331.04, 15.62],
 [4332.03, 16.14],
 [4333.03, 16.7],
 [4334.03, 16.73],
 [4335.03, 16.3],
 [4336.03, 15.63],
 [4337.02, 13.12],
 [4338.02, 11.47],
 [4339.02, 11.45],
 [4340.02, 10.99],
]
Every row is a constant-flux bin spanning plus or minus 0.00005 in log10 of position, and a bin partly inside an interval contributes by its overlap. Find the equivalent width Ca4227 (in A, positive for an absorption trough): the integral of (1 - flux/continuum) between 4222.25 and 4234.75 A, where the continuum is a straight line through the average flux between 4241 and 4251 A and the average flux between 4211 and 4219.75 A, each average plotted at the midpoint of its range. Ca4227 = 1.8 A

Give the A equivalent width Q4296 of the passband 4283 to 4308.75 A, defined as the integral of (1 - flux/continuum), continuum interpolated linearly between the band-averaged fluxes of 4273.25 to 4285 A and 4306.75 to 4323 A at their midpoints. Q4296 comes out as 2.5 A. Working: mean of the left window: 13.1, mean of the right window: 12.4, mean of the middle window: 11.5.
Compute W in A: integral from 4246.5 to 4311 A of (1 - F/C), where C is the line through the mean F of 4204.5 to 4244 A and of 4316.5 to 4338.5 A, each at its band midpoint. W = 8.1 A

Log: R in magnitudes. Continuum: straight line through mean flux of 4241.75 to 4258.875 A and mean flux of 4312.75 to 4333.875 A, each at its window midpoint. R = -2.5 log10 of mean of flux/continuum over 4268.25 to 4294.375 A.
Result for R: 0.12 mag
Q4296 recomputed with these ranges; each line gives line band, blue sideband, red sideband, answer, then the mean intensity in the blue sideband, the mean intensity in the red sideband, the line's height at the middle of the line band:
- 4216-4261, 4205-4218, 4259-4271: 2.22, 15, 13.8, 14.4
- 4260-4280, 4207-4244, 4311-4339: 1.14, 14.1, 13.9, 14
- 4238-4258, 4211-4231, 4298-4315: -2.80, 13.6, 9.99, 12.5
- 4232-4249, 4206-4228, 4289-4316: -1.52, 13.9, 10.9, 13.1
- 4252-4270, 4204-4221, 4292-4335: -0.31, 15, 12.4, 13.8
